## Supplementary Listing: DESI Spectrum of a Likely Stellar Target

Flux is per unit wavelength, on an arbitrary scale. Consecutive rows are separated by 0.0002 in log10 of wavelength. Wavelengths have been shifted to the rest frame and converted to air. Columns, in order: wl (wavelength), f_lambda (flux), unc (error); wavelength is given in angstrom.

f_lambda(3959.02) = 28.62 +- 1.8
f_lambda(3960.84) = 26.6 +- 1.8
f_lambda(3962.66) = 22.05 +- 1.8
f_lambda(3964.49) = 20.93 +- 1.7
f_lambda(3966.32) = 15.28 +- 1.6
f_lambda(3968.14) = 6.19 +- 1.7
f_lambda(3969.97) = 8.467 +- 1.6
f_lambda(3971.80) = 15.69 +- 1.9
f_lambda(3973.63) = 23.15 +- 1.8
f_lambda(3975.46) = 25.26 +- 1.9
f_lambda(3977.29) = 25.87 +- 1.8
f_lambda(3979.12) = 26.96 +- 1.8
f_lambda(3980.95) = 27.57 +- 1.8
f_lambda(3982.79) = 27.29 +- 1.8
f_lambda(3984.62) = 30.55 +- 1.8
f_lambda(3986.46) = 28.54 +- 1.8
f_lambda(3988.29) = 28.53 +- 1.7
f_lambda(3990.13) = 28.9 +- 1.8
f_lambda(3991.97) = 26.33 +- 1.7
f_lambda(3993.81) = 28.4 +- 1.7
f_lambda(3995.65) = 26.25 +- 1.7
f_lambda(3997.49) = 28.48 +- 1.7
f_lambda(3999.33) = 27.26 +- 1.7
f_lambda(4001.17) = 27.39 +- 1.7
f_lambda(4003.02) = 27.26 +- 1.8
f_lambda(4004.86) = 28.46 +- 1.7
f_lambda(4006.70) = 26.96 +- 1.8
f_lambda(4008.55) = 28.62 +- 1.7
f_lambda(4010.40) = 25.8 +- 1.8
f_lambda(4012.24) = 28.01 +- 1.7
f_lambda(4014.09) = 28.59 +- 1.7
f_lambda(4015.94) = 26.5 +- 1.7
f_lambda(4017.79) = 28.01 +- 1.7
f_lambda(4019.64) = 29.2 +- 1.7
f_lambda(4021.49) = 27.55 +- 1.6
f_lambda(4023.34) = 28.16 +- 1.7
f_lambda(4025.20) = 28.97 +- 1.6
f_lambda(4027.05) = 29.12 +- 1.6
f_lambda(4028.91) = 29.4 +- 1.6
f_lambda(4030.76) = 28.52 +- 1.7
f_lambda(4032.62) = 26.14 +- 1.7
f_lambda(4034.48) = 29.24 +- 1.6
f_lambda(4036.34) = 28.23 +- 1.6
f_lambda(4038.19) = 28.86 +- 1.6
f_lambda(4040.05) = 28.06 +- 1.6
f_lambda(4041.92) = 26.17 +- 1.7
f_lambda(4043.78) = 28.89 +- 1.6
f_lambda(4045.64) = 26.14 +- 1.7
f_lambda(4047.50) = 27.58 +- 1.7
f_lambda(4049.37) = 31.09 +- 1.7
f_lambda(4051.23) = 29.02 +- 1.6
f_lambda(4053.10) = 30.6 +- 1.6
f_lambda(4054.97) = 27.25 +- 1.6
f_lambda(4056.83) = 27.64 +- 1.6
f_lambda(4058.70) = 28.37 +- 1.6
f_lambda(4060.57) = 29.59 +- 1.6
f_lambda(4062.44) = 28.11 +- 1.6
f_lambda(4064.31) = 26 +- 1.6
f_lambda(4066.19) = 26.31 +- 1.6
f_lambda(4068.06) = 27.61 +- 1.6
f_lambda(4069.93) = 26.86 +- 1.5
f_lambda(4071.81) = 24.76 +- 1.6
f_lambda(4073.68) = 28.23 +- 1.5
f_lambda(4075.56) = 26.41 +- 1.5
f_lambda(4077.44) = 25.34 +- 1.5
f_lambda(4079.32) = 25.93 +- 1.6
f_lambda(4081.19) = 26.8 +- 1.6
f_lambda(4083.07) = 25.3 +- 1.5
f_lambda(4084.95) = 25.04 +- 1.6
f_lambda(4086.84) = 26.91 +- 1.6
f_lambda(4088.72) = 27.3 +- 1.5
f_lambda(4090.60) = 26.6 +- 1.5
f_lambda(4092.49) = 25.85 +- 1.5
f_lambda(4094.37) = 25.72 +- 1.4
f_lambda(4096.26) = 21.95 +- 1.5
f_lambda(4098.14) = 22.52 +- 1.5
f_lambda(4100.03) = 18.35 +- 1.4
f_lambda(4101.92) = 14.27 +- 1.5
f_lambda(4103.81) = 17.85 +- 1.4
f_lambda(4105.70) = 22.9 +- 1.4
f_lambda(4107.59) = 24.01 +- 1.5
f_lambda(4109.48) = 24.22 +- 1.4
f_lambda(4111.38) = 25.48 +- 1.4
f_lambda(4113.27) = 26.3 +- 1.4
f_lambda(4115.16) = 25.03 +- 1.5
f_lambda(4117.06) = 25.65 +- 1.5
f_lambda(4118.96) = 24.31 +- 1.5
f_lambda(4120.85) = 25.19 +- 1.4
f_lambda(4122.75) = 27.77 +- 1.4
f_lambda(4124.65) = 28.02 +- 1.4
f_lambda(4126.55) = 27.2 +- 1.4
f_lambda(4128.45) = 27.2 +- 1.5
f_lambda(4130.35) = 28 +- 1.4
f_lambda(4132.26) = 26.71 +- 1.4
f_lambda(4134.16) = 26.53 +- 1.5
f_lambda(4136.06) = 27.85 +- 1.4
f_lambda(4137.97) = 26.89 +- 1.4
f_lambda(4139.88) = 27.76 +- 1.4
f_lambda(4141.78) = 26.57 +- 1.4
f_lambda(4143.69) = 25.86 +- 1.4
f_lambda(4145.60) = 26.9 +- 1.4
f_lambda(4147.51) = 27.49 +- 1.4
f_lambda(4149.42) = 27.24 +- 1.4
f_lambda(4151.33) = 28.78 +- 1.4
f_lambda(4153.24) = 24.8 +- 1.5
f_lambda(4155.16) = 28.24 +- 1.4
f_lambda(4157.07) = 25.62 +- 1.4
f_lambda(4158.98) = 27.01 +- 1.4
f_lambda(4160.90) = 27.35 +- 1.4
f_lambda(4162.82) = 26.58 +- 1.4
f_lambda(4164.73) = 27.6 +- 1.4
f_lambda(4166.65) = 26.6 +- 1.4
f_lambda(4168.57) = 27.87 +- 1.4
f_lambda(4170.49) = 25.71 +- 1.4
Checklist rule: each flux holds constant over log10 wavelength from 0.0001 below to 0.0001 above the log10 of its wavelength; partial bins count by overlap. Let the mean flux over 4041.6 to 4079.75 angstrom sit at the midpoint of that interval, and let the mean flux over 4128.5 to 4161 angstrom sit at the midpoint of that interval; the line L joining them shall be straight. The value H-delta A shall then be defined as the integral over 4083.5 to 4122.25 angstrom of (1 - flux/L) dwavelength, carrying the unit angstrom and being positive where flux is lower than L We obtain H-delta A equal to 4.90 angstrom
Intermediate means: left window 27.6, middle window 23.8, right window 27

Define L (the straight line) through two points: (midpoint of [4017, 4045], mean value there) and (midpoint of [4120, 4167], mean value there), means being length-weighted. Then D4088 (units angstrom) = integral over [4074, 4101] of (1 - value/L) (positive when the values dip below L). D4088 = 2.5 angstrom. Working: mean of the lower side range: 28.3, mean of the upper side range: 27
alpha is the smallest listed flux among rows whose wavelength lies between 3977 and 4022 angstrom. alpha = 25.8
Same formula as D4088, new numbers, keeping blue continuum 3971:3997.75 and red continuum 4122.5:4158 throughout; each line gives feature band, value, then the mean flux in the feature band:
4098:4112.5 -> 3.1 angstrom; 21.2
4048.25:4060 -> -1.0 angstrom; 29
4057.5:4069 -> -0.4 angstrom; 27.7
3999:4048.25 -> -2.3 angstrom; 27.9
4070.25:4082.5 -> 0.3 angstrom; 26.2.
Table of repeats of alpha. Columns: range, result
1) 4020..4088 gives 24.76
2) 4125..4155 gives 24.8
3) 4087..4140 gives 14.27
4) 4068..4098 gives 21.95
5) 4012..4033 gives 26.14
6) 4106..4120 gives 24.01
